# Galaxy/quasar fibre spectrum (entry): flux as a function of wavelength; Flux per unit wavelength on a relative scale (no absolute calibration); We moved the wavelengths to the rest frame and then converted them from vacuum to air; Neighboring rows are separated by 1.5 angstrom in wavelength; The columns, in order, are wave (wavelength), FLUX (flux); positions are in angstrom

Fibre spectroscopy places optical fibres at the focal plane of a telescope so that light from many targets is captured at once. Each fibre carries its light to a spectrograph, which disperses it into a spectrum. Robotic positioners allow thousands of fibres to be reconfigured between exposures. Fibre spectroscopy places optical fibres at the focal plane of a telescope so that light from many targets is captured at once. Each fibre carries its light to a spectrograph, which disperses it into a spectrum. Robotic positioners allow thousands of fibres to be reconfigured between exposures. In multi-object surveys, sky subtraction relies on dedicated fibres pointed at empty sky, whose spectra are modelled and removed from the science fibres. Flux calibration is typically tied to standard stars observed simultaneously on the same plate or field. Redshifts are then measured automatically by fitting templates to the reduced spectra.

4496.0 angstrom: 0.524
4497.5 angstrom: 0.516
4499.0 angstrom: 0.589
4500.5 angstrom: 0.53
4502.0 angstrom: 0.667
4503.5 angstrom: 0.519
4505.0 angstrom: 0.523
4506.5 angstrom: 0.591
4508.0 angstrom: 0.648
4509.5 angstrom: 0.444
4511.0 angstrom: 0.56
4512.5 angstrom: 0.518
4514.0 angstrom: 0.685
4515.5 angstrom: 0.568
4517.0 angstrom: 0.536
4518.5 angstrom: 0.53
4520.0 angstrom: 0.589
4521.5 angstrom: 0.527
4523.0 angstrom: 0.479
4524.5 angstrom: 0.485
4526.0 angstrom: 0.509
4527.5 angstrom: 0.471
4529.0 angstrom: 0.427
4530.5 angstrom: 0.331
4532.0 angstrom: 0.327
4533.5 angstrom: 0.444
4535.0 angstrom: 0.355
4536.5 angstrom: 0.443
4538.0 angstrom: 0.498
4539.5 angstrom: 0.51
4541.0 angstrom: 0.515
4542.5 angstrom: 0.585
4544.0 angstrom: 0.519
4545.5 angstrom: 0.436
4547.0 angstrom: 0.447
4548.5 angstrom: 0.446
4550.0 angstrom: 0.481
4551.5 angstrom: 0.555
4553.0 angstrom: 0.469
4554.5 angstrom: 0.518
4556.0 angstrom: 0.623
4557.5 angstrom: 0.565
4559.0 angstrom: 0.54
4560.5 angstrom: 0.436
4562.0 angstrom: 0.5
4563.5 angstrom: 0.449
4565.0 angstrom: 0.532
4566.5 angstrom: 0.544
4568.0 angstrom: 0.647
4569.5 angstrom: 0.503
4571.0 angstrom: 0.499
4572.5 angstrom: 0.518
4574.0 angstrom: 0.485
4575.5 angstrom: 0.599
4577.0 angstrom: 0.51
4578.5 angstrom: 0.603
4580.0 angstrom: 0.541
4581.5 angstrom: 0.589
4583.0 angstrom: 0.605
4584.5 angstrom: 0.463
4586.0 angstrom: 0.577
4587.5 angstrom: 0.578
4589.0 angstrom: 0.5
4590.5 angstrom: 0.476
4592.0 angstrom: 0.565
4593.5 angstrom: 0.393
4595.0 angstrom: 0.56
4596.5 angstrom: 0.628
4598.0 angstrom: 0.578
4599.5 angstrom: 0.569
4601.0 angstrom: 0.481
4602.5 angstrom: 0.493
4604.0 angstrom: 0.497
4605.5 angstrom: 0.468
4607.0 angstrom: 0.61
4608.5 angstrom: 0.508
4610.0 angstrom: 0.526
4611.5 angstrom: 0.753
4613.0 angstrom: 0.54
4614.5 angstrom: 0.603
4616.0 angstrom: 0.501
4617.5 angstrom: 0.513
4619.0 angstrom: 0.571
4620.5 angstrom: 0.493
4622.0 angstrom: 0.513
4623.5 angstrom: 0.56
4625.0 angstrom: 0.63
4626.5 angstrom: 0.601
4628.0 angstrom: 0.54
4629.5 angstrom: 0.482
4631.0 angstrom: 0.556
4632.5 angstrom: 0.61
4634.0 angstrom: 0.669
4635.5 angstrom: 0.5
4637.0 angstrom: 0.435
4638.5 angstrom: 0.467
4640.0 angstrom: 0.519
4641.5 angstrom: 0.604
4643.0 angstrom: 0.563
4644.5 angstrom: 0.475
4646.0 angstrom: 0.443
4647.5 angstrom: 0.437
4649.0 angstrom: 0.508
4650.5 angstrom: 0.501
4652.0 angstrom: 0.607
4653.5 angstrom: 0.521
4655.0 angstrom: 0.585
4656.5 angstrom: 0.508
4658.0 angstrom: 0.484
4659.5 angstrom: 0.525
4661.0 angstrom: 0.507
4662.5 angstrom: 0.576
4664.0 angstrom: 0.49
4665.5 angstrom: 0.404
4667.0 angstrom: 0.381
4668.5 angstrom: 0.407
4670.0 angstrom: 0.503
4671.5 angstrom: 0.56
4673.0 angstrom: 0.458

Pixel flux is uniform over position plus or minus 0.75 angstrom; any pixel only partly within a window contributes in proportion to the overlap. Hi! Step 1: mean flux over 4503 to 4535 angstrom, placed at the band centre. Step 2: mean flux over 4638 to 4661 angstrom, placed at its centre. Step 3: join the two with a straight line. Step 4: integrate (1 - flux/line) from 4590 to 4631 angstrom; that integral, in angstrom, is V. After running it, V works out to -2.4 angstrom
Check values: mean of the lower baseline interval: 0.506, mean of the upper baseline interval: 0.517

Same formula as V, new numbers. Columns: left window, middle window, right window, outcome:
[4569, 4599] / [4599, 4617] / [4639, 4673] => -0.6 angstrom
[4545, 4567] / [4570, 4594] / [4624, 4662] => -1.0 angstrom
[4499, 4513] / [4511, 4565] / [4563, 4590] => 5.3 angstrom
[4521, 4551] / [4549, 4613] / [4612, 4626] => -3.3 angstrom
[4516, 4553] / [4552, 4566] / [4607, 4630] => -0.4 angstrom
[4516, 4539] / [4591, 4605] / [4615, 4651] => -0.5 angstrom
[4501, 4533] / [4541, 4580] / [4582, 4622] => 0.7 angstrom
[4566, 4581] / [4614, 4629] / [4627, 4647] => -0.5 angstrom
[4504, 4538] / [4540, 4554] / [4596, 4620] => 0.5 angstrom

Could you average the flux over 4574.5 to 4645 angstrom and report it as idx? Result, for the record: 0.545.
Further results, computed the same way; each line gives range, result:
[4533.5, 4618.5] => 0.525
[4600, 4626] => 0.545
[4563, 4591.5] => 0.539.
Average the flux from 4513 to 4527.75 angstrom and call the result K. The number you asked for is 0.54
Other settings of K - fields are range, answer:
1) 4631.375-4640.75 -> 0.534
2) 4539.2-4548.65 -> 0.496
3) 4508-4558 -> 0.499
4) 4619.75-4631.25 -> 0.546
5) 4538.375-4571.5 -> 0.514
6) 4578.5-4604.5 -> 0.537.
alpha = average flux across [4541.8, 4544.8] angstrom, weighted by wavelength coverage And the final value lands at 0.55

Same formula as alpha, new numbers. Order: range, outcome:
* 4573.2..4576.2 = 0.541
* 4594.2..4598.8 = 0.586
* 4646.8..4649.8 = 0.474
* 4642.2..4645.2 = 0.521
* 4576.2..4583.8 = 0.569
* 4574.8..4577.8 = 0.555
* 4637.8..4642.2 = 0.53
